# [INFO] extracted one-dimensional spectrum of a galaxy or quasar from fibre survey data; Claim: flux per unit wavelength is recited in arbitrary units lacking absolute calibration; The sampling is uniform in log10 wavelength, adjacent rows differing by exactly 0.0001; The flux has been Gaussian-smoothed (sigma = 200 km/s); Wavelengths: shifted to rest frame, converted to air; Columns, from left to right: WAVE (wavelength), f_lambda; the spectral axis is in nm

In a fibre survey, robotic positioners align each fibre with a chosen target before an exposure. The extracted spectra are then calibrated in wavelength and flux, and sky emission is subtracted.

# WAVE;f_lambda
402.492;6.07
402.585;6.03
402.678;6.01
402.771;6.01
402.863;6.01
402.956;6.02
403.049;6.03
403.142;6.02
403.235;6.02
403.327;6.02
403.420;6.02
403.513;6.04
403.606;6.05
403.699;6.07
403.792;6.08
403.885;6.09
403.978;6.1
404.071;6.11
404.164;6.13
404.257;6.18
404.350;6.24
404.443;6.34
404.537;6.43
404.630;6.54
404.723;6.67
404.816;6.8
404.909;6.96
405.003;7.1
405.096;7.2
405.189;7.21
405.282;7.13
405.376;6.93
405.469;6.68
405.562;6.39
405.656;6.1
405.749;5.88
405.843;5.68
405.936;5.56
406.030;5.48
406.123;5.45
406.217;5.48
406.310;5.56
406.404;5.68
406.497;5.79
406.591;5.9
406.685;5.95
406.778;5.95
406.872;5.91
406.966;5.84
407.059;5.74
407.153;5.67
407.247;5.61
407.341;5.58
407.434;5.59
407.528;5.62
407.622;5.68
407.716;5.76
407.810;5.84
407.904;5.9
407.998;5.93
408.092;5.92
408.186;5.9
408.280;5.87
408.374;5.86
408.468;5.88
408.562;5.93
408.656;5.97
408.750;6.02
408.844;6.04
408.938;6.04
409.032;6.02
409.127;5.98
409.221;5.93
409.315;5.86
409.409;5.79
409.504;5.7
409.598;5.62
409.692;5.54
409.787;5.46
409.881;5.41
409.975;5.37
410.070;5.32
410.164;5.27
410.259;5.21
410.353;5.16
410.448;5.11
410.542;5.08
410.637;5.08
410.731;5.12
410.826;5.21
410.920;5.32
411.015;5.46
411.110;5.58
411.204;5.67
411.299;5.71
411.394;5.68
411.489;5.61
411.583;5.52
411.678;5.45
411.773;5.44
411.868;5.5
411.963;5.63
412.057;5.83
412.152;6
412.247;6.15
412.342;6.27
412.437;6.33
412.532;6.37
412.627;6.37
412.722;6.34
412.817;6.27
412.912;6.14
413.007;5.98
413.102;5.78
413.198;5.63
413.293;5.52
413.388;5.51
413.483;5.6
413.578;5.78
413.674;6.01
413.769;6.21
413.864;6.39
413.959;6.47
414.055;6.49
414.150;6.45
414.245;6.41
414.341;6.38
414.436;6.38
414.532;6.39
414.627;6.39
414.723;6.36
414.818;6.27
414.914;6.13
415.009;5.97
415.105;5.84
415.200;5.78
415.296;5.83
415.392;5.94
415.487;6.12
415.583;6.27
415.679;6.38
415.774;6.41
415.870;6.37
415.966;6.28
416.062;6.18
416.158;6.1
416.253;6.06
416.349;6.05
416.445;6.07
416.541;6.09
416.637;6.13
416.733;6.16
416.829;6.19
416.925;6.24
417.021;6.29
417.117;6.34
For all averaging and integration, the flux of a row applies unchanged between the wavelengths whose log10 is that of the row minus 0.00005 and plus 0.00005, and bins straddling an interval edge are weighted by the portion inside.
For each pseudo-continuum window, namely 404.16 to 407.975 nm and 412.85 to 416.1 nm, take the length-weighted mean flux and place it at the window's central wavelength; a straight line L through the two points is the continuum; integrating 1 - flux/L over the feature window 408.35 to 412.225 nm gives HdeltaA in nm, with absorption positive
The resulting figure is 0.32 nm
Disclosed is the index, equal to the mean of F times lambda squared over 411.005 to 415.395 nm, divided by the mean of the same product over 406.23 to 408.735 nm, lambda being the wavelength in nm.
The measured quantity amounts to 1.06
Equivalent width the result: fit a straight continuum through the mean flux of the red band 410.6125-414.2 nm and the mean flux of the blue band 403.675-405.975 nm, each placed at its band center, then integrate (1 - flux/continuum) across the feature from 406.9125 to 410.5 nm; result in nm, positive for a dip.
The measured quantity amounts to 0.248 nm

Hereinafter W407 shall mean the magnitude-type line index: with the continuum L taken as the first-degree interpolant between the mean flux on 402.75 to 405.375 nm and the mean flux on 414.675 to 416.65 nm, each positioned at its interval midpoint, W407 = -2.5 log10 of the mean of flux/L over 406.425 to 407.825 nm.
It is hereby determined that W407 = 0.10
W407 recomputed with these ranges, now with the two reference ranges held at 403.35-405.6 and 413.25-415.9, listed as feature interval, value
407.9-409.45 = 0.07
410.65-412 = 0.14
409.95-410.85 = 0.21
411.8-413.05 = 0.02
